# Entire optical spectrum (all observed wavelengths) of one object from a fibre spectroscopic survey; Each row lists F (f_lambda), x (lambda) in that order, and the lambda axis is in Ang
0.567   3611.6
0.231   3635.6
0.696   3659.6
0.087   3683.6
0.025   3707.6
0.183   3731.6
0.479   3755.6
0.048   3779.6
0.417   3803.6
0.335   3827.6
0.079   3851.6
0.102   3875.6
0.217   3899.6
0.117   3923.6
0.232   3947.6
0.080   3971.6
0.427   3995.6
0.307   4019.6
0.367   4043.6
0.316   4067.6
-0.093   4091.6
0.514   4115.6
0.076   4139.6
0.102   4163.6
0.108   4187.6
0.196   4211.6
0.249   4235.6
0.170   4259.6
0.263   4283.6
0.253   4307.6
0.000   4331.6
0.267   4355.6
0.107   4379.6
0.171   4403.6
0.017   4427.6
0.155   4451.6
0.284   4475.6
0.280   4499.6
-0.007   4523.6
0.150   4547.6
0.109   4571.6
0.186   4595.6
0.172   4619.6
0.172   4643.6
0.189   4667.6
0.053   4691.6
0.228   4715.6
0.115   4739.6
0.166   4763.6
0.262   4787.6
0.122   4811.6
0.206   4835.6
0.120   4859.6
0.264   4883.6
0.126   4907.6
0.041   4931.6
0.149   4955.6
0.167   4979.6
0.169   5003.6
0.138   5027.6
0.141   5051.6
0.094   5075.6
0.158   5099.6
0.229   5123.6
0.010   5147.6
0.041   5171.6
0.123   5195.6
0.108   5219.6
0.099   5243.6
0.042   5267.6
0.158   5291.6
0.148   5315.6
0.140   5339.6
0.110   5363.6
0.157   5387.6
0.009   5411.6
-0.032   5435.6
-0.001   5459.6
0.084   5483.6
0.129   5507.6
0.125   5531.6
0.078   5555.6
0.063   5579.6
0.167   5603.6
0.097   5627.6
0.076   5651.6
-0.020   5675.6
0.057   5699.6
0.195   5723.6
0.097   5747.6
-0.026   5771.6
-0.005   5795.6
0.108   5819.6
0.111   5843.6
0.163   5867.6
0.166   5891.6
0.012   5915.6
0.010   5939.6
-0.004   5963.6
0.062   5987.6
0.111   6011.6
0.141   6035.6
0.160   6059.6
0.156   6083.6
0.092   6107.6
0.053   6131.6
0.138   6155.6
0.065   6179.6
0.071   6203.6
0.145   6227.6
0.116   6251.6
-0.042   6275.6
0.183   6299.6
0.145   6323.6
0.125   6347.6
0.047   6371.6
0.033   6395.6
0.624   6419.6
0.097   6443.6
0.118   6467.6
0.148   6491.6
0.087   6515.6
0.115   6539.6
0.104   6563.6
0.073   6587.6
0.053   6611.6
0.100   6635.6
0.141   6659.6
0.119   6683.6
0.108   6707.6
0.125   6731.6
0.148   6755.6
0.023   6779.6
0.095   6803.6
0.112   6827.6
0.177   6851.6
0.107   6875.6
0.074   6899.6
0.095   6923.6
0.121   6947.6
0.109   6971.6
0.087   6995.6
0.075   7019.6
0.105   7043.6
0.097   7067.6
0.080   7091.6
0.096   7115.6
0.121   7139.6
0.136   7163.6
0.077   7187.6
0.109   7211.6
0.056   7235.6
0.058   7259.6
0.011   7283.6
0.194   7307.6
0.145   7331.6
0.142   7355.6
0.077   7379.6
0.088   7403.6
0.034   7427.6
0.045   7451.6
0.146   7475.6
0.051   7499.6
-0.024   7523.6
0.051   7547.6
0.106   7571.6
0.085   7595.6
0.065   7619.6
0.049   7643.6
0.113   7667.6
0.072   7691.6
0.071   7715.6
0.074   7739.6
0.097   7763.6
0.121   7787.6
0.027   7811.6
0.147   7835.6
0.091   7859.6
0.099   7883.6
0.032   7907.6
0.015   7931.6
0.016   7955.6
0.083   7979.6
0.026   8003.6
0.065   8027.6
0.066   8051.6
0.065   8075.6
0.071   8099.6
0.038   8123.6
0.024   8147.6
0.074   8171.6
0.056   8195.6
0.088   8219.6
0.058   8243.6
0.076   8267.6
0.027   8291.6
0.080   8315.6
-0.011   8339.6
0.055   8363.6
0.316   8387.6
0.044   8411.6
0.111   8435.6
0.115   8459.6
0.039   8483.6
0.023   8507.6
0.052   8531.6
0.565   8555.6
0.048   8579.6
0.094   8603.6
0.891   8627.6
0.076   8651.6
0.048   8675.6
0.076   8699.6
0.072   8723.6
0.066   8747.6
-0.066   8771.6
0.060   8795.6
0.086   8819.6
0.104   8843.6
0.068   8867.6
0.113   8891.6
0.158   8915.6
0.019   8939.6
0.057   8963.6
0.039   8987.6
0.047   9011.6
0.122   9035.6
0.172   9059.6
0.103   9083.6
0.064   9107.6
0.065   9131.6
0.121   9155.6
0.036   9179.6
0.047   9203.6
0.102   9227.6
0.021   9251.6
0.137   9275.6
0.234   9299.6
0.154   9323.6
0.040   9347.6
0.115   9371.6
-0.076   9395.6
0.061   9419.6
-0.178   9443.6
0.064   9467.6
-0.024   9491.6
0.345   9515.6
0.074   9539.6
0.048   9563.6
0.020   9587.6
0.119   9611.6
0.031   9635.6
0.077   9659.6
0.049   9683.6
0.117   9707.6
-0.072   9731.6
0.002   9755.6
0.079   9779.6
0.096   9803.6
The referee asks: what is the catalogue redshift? 0.72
